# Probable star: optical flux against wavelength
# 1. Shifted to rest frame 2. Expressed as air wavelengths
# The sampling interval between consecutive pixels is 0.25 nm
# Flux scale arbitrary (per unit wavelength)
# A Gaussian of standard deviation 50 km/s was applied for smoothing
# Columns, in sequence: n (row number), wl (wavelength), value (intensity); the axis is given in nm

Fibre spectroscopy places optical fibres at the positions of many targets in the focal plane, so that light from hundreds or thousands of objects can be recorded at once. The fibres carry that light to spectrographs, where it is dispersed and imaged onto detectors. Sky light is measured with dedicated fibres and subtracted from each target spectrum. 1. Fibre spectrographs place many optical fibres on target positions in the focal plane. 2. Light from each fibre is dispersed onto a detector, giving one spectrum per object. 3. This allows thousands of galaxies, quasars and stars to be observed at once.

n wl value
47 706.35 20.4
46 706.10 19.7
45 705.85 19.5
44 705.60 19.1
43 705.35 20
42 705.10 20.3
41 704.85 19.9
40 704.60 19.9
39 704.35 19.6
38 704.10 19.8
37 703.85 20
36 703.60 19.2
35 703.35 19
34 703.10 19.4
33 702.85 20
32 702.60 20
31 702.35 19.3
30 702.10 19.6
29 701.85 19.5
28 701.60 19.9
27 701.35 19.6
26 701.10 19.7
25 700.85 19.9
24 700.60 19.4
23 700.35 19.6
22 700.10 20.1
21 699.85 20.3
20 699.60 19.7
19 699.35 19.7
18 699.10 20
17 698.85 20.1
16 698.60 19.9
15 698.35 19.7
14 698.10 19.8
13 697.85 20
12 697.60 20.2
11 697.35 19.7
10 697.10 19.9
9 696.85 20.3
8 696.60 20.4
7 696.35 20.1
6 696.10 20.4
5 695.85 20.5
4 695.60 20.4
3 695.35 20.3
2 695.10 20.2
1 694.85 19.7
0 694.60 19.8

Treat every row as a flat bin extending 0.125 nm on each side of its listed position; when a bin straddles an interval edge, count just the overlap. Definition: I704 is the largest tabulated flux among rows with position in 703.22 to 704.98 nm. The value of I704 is 20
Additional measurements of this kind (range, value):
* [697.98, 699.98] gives 20.3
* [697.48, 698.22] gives 20.2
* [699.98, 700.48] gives 20.1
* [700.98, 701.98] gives 19.9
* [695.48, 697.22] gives 20.5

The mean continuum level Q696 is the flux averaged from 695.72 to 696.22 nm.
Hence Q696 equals 20.4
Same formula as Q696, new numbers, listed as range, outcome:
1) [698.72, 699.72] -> 19.9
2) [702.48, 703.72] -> 19.5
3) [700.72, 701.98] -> 19.7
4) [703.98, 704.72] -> 19.8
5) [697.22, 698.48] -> 19.9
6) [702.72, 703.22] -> 19.7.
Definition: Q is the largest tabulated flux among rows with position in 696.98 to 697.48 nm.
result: 19.9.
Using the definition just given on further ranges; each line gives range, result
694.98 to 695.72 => 20.4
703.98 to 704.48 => 19.8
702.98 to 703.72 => 19.4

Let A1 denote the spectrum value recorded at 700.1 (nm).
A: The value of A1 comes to 20.1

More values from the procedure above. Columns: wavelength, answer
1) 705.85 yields 19.5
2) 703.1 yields 19.4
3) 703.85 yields 20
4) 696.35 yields 20.1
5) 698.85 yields 20.1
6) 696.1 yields 20.4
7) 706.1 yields 19.7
